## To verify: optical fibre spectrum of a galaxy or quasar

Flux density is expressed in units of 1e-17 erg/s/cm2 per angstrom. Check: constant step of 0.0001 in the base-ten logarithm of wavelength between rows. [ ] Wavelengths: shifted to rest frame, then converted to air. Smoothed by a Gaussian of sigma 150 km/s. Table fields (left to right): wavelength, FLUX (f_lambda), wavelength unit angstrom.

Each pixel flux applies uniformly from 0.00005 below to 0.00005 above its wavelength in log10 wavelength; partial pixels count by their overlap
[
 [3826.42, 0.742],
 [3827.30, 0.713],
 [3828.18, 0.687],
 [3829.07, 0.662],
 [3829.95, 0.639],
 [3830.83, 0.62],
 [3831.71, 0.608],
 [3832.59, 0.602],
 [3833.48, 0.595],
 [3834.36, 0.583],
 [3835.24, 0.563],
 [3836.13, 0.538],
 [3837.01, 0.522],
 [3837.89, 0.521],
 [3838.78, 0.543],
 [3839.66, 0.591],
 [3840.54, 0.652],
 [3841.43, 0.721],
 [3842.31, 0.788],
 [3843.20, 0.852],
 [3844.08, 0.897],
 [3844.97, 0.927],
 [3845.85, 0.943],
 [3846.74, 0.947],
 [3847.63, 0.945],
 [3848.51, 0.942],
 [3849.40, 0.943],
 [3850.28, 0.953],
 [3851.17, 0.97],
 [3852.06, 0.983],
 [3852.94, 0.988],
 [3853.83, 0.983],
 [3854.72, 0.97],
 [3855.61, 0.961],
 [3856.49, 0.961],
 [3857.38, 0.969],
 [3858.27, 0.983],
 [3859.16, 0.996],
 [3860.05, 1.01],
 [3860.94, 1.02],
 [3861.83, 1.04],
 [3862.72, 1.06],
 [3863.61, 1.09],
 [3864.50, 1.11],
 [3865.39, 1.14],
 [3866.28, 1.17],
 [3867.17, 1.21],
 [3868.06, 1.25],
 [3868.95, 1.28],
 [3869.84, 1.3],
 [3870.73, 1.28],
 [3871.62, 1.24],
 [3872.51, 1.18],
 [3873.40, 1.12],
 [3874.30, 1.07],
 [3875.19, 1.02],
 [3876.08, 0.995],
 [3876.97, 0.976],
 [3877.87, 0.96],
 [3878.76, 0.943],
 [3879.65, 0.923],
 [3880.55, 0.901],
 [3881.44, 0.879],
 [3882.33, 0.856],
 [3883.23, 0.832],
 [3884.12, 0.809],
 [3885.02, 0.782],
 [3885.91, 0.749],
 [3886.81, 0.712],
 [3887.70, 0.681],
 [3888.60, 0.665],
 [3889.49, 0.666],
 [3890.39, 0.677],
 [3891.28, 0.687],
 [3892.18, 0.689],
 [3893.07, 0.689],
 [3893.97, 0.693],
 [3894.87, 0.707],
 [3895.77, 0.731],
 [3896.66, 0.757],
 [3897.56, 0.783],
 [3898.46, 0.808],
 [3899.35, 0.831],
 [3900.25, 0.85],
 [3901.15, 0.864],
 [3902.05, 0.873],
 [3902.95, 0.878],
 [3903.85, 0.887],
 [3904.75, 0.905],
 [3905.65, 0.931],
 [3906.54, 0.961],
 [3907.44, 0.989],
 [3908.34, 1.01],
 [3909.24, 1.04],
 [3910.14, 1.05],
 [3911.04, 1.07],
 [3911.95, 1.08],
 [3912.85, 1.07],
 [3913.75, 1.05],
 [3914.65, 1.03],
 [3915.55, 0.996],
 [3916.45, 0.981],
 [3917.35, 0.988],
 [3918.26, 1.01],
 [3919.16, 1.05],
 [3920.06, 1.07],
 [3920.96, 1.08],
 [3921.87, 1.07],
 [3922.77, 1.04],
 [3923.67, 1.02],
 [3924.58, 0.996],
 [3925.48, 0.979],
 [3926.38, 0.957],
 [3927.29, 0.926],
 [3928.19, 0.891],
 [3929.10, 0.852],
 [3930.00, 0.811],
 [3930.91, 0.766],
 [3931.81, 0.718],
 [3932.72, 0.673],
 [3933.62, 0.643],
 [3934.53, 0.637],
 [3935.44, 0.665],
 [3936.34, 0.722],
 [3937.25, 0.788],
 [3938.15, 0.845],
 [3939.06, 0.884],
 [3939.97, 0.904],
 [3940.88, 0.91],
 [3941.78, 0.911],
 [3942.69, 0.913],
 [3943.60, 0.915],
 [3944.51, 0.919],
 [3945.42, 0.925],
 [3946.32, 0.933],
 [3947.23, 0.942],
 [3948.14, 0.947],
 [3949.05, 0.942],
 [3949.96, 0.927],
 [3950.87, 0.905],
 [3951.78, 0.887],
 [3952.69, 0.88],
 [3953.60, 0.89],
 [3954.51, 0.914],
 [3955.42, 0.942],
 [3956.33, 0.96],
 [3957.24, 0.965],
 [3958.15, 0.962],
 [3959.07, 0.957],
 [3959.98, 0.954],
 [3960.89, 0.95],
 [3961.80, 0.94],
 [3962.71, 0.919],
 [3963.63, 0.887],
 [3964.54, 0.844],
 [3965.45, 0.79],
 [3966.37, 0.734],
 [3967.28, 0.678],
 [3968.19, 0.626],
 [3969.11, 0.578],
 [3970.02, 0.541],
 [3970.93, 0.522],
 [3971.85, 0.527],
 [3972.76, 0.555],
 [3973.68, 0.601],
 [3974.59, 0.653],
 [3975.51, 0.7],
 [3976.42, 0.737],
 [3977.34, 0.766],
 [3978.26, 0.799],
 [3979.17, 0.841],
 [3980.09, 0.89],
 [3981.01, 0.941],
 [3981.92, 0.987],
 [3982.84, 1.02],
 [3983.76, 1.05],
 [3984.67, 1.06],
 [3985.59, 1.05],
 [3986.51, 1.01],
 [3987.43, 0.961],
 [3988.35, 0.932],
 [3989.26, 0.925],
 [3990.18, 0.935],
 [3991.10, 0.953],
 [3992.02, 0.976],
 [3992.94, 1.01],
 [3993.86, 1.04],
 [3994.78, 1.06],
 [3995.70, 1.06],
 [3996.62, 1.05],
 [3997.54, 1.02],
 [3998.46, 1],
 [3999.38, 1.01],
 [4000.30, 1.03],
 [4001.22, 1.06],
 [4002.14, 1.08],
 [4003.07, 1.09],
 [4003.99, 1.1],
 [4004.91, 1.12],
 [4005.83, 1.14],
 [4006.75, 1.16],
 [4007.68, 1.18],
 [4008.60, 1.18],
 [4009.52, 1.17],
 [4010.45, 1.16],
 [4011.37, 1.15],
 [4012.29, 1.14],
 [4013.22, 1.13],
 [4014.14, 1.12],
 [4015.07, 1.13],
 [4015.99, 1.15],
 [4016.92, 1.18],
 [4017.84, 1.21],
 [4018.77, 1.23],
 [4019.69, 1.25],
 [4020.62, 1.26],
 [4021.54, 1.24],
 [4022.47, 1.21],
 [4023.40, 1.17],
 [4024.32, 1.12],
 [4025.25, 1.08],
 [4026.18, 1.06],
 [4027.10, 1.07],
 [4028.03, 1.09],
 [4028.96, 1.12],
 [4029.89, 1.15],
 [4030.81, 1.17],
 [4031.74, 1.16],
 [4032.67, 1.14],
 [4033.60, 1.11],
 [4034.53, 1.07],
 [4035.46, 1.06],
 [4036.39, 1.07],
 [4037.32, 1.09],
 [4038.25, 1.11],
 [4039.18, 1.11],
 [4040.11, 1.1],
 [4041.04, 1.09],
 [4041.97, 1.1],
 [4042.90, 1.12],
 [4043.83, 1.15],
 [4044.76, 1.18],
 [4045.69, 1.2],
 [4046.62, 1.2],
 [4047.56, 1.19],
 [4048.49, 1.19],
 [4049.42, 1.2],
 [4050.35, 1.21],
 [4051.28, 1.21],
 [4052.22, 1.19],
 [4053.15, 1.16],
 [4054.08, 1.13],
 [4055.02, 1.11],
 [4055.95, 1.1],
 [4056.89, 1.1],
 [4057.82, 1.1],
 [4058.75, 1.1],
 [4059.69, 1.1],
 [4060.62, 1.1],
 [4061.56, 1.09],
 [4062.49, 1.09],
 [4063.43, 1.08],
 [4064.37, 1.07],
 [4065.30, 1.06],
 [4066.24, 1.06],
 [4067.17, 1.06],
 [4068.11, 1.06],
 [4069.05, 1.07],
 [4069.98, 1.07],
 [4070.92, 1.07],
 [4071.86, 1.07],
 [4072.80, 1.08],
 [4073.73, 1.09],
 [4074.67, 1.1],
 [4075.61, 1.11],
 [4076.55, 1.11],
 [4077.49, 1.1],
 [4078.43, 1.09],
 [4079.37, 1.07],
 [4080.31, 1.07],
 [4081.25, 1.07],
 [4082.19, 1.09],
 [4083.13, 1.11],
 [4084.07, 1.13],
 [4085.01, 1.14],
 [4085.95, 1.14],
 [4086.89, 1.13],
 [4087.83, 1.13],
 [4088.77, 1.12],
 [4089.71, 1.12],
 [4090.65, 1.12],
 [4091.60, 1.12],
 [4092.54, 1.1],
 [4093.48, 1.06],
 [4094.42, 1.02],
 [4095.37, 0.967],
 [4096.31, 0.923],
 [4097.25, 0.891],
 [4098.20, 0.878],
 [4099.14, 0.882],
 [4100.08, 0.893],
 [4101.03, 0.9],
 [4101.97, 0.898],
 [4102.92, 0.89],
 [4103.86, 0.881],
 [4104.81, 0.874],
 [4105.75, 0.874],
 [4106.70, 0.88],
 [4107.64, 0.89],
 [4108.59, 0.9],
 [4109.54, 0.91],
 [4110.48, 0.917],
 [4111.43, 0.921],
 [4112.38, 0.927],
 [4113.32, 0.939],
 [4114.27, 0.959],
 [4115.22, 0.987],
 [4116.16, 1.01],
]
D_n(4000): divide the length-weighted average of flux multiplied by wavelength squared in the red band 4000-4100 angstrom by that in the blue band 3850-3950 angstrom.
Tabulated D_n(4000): 1.3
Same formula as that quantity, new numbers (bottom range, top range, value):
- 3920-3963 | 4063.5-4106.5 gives 1.24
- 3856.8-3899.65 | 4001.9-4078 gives 1.31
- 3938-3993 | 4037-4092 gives 1.35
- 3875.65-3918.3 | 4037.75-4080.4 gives 1.39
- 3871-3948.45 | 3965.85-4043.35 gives 1.19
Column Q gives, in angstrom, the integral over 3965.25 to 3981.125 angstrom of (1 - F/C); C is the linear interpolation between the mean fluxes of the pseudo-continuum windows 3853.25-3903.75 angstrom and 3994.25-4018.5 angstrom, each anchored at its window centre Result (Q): 5.65 angstrom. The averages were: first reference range 0.932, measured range 0.686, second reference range 1.11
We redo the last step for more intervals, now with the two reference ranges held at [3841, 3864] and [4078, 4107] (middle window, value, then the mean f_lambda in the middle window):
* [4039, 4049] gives -1.5 angstrom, 1.15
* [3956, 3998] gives 5.1 angstrom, 0.868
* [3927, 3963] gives 3.9 angstrom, 0.873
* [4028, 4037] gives -1.0 angstrom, 1.11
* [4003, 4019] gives -2.5 angstrom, 1.15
